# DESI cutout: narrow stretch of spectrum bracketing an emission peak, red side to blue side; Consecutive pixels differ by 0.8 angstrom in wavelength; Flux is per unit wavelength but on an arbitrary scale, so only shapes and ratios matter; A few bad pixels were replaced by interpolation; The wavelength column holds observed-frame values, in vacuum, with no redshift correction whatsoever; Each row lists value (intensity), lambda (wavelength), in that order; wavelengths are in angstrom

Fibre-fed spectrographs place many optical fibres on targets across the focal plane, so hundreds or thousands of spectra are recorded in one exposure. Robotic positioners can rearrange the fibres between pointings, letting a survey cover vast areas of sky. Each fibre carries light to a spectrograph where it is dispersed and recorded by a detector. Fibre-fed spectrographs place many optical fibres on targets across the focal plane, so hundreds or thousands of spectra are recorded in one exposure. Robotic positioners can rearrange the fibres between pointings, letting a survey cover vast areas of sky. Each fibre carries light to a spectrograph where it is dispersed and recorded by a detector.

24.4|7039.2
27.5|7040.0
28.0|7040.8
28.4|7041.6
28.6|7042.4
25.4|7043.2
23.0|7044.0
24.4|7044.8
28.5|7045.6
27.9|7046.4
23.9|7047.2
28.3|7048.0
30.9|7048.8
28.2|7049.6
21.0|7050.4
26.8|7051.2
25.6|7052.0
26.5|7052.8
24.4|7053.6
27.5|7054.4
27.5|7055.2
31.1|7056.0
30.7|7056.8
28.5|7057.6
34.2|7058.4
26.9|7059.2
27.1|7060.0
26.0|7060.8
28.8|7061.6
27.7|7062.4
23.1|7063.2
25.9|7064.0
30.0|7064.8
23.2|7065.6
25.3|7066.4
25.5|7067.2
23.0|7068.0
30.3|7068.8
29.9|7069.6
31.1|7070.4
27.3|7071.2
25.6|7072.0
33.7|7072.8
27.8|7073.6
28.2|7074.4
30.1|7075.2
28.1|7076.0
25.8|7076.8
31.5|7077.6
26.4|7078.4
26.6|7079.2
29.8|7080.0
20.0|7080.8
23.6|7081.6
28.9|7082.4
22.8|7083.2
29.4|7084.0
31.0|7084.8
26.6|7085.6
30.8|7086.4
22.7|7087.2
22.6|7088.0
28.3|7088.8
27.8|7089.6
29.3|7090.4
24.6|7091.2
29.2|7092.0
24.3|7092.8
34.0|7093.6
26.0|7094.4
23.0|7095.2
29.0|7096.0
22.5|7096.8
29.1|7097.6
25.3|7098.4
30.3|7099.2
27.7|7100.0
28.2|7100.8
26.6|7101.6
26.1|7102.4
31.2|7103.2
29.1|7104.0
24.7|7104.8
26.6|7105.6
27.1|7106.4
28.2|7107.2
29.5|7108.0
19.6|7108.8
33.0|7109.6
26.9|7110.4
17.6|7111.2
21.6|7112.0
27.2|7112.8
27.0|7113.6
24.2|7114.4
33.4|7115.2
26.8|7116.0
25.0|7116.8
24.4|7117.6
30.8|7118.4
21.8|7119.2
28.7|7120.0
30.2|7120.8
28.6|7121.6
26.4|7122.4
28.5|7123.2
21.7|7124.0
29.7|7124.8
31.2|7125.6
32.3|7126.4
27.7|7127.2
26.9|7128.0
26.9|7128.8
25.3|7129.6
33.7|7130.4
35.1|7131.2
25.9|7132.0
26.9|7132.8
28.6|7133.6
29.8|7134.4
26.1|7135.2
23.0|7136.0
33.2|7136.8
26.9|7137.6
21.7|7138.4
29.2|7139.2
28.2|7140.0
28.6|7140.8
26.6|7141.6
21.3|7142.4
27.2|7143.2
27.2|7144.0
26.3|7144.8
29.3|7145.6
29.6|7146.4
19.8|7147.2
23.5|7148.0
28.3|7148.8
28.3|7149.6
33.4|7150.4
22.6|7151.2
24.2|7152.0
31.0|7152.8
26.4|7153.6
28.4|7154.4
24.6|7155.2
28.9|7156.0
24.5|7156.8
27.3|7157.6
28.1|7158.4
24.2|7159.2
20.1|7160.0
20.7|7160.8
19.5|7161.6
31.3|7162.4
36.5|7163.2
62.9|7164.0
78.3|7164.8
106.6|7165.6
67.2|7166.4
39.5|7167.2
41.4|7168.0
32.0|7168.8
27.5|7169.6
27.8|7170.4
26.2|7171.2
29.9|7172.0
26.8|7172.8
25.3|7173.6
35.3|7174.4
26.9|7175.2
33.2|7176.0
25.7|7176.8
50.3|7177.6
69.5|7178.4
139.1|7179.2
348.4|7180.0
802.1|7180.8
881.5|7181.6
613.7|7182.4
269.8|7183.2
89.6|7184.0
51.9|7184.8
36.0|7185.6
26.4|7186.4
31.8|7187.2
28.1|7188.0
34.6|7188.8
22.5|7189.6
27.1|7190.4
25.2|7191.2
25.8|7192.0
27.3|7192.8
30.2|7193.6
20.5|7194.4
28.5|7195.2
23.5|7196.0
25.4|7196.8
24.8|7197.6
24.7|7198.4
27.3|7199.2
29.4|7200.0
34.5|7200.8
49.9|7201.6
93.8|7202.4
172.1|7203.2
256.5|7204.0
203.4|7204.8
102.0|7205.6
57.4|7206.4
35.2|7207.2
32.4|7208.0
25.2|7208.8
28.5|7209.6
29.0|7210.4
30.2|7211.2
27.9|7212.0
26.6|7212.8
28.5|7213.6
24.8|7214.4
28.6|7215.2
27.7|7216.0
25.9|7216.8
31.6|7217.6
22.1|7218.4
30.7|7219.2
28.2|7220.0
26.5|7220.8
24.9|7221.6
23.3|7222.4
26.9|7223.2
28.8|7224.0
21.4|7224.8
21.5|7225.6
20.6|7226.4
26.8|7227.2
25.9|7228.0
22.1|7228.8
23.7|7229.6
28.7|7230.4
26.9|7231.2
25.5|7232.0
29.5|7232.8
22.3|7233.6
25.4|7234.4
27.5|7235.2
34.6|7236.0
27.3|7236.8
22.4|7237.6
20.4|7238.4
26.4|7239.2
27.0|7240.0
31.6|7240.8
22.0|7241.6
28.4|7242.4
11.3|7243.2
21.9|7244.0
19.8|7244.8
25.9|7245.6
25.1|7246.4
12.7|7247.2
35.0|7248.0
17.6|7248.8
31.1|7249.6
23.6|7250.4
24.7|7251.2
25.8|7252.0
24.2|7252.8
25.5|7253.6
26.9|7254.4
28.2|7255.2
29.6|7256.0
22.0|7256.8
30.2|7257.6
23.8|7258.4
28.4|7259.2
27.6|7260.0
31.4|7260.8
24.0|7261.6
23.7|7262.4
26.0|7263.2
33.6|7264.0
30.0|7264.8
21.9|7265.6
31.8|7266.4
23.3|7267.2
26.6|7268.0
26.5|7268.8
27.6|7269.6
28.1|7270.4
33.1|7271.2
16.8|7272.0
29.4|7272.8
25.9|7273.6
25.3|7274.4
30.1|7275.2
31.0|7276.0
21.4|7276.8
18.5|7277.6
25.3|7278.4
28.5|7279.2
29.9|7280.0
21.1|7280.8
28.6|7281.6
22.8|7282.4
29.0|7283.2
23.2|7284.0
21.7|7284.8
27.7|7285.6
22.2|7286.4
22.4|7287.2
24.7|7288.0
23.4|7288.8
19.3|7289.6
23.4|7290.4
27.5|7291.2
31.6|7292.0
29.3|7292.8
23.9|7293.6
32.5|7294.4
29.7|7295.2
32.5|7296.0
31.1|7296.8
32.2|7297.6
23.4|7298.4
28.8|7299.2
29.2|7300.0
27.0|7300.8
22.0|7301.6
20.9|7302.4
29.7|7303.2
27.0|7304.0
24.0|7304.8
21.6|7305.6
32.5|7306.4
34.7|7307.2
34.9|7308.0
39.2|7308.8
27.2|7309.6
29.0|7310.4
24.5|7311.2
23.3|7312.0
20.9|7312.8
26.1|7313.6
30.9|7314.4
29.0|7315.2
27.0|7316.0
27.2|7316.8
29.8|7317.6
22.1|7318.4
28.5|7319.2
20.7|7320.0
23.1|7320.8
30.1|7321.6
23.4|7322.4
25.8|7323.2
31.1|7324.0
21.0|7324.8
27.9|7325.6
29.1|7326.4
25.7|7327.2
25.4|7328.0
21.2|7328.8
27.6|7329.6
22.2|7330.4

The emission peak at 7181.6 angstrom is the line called H-alpha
